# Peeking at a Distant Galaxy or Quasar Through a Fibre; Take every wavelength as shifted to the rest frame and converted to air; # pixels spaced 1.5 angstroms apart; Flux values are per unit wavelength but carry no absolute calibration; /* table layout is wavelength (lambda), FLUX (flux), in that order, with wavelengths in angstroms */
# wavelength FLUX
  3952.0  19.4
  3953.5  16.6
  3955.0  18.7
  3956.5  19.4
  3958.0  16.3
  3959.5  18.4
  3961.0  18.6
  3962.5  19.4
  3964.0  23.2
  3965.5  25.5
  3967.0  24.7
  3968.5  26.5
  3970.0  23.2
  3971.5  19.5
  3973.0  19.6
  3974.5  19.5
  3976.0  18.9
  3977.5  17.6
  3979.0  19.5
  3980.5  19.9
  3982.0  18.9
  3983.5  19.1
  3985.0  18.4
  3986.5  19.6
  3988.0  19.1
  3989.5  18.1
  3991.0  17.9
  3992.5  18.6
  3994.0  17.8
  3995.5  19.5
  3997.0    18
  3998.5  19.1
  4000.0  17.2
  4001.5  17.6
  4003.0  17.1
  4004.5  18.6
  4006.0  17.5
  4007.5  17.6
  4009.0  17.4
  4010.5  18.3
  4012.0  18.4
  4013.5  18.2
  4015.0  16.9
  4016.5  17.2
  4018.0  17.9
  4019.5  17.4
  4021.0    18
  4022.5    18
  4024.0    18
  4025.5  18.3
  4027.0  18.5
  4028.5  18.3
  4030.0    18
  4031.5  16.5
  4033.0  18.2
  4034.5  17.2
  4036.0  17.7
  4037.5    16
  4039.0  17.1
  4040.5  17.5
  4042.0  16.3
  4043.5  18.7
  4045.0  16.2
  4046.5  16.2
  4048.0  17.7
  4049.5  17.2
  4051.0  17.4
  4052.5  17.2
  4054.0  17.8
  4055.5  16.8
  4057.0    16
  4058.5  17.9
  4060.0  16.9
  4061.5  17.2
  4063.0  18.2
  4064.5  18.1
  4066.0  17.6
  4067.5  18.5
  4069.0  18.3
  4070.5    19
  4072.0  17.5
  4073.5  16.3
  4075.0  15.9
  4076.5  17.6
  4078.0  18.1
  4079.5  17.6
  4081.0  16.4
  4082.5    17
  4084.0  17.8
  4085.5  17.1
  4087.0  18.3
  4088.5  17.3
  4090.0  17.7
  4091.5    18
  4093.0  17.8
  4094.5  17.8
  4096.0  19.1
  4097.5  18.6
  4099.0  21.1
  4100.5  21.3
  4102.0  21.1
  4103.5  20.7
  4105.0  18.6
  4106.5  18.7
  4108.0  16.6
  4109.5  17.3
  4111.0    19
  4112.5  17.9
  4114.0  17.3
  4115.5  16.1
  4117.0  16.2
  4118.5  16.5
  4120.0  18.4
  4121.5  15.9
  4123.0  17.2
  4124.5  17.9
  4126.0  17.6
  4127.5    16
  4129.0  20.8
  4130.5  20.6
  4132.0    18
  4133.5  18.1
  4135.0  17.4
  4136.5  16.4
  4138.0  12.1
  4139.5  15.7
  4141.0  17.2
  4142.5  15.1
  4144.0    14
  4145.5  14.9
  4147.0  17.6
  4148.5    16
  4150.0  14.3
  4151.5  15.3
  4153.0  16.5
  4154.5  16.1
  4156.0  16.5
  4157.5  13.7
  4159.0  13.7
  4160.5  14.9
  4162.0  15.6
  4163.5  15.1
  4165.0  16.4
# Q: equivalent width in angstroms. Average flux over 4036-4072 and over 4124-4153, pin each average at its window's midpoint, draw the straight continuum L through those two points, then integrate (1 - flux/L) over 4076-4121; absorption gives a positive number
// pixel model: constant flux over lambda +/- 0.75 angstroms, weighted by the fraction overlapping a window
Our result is -3.0 angstroms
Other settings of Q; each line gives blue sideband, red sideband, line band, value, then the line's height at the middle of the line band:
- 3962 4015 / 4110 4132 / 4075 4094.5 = 0.7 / 18.1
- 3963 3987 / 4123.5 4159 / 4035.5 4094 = 3.3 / 18.4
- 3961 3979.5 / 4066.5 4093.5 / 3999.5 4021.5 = 2.5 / 20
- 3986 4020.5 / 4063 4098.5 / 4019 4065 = 1.2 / 17.9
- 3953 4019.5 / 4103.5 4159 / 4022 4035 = 0.3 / 18.4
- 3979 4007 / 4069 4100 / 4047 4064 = 0.7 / 18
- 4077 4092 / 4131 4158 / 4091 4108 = -2.1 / 17.1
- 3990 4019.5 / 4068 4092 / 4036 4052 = 0.6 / 17.7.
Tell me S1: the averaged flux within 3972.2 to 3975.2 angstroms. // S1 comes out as 19.6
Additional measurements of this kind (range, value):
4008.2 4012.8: 18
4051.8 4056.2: 17.3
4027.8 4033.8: 17.7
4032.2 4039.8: 17.2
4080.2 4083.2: 16.7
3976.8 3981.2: 19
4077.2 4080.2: 17.9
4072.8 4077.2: 16.6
